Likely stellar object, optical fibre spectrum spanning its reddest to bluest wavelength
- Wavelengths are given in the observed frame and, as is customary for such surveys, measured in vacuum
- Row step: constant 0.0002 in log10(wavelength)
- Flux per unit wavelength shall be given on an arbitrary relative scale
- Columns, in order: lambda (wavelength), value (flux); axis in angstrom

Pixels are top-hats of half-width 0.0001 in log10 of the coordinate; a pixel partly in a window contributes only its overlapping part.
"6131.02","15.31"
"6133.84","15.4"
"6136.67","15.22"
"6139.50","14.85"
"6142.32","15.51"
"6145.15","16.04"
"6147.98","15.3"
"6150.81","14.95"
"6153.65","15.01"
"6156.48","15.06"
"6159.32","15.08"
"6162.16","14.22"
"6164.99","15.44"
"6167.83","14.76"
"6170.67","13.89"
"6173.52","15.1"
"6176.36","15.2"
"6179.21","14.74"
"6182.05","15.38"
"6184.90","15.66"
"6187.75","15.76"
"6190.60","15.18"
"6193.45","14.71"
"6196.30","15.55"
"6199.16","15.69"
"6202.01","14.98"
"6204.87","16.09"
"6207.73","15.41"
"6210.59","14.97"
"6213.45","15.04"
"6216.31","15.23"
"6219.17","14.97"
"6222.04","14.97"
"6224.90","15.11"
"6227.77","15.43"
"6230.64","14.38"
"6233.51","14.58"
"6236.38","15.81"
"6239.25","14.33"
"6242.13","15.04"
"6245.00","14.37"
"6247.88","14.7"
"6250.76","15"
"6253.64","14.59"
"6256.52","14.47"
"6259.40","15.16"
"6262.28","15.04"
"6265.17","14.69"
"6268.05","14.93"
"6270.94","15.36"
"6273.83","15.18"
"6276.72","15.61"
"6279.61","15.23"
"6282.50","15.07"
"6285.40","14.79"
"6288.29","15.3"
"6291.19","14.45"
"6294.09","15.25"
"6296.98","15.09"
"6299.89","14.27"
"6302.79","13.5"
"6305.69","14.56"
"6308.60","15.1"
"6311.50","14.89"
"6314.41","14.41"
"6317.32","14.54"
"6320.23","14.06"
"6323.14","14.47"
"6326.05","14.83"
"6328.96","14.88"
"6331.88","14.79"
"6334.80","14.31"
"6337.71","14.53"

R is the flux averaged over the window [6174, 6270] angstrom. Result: 15.1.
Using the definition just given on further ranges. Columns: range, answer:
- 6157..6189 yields 15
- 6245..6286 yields 15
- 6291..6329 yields 14.6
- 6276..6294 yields 15.1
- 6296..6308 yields 14.4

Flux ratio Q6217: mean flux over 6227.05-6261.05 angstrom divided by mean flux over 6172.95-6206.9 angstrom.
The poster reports 0.97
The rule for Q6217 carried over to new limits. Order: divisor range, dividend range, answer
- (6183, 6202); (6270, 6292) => 0.98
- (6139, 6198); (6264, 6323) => 0.98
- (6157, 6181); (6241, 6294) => 1.01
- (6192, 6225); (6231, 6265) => 0.97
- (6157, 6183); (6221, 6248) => 1.00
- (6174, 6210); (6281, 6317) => 0.96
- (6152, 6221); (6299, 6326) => 0.96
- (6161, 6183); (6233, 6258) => 1.00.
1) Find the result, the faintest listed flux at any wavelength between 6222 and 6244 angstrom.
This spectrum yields 14.33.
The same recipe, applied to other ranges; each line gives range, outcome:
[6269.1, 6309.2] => 13.5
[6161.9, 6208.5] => 13.89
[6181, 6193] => 15.18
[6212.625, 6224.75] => 14.97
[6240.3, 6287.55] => 14.37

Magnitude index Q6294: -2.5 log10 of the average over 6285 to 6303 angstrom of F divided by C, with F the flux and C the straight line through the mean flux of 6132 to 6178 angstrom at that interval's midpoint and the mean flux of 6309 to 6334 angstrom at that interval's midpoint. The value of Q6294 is 0.00 mag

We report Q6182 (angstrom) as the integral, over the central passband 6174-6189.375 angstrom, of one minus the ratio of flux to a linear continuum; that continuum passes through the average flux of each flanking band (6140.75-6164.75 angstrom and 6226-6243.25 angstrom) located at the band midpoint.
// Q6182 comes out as -0.3 angstrom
